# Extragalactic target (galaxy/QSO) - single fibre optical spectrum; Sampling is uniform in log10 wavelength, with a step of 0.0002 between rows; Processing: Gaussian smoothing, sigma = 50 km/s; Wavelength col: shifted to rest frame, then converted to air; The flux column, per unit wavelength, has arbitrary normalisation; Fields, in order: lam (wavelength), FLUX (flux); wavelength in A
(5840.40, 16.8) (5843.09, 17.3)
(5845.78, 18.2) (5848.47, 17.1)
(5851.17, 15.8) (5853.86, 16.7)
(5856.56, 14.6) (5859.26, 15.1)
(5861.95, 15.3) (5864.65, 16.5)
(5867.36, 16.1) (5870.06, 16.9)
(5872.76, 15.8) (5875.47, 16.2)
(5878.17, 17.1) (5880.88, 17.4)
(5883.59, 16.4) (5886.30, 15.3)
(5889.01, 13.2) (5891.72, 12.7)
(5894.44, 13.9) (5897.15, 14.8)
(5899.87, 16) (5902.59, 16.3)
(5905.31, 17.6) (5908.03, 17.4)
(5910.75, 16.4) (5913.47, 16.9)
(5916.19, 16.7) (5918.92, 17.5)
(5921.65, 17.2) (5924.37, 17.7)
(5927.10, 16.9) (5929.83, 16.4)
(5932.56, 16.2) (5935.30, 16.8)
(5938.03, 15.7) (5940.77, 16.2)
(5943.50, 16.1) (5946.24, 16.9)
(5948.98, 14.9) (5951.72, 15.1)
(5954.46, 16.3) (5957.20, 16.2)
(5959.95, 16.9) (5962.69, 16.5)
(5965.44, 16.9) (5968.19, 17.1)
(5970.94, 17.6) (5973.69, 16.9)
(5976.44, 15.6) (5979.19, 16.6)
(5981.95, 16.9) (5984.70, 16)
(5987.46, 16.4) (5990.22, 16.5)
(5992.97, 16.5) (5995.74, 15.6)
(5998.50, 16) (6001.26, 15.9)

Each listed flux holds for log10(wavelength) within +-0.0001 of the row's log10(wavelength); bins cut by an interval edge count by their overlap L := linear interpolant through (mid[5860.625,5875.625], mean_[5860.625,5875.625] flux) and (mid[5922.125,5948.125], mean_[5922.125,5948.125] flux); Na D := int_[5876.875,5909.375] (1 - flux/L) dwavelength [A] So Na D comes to 1.2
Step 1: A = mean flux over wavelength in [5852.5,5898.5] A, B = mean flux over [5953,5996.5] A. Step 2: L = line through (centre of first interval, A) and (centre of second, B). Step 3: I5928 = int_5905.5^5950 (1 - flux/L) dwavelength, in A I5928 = -1.7 A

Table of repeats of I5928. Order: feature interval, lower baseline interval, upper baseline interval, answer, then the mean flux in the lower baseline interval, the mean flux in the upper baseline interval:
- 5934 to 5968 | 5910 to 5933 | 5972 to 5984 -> 0.95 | 16.9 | 16.5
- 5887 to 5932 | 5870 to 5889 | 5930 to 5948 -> 0.40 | 16.2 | 16.3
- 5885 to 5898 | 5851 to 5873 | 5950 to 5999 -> 1.69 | 15.9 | 16.4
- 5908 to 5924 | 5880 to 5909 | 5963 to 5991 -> -1.25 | 15.5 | 16.6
